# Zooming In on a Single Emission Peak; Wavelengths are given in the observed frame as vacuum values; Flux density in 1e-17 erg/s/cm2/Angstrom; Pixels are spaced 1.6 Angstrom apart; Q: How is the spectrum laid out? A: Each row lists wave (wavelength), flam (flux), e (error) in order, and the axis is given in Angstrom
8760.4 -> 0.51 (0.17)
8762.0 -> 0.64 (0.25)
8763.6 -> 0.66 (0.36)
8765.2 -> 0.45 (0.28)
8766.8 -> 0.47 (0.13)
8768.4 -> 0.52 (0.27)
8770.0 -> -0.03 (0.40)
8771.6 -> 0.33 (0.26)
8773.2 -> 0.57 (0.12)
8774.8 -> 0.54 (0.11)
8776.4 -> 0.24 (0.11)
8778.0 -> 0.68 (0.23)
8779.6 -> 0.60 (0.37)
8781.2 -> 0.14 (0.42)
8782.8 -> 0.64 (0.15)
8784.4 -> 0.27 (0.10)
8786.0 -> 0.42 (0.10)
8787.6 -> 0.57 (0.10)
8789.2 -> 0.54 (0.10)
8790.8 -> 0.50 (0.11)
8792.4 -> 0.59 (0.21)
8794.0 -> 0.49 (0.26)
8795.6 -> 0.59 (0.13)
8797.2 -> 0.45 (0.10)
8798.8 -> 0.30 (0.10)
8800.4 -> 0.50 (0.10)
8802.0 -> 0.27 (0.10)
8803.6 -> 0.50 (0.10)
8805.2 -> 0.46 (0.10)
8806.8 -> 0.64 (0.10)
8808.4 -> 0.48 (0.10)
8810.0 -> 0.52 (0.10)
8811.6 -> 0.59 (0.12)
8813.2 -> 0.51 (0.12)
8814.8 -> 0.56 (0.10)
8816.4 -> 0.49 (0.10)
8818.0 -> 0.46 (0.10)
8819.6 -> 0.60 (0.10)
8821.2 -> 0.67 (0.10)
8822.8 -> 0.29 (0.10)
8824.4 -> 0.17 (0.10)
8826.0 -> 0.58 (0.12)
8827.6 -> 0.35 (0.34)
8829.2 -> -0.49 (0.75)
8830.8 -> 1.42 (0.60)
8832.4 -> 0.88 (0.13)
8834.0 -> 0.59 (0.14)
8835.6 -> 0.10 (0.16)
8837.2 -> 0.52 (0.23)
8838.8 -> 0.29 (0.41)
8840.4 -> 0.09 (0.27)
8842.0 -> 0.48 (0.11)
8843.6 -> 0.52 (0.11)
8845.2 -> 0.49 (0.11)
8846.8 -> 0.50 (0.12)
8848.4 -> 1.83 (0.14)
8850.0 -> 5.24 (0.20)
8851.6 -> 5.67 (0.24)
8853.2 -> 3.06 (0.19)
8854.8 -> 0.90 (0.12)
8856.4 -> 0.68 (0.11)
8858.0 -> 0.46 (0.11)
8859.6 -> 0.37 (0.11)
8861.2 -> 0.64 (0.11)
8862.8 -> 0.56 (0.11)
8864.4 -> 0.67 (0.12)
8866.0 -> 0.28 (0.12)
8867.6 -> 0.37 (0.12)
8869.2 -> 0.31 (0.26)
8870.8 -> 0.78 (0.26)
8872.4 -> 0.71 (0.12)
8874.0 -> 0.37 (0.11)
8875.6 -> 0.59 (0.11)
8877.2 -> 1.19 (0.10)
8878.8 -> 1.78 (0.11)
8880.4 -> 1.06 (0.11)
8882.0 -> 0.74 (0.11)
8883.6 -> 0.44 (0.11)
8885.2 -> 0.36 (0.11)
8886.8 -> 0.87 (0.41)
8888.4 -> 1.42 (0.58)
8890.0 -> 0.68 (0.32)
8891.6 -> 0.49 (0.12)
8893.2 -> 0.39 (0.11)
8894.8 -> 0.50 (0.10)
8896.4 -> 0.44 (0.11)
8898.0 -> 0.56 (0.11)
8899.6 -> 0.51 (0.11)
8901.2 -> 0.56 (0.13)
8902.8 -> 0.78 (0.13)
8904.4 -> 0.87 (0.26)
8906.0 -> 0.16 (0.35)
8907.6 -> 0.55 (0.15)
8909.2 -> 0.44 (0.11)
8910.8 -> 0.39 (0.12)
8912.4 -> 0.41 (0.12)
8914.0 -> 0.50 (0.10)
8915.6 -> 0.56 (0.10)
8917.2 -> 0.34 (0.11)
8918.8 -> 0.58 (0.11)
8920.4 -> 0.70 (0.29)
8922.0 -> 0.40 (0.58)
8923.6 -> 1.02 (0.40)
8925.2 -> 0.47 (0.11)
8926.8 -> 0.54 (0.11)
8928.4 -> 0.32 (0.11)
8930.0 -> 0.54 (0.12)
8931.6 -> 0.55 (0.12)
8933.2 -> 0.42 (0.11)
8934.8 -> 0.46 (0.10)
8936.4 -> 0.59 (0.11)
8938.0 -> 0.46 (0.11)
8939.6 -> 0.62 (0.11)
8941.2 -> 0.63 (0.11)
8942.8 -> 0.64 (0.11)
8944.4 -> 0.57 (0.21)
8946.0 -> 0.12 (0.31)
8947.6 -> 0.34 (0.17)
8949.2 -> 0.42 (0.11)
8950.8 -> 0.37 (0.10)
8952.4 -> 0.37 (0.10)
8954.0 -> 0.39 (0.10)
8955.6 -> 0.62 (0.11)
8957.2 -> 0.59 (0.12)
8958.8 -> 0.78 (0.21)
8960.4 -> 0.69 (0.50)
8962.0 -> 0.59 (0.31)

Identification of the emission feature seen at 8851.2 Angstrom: Halpha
